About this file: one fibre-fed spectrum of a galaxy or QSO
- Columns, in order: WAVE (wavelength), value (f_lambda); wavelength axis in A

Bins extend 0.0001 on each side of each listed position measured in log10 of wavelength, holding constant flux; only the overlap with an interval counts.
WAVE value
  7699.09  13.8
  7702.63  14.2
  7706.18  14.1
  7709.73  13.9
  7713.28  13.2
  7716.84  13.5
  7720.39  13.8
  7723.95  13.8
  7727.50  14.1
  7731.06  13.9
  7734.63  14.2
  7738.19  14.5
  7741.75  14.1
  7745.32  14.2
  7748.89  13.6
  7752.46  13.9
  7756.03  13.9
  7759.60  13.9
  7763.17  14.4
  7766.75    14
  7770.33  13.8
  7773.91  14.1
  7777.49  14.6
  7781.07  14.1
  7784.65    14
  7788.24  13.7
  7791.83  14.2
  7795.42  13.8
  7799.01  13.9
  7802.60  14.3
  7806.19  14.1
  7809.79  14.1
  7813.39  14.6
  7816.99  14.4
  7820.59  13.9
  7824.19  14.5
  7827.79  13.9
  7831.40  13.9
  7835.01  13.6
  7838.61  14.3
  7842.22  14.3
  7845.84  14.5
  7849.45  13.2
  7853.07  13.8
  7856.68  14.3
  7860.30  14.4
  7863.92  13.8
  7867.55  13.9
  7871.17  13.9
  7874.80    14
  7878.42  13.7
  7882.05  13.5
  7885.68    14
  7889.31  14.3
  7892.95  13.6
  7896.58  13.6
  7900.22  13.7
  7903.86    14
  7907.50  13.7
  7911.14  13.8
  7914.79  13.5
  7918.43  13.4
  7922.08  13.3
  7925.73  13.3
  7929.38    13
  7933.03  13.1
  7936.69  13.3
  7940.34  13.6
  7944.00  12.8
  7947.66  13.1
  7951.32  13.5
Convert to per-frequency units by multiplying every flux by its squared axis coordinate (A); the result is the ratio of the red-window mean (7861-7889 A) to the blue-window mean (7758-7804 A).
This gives 1.0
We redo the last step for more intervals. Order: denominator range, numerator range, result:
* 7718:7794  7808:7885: 1.02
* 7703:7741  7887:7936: 1.02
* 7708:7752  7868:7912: 1.04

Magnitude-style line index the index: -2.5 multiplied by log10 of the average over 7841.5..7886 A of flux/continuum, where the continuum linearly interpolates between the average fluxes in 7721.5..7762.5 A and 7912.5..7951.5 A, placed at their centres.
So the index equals -0.03 mag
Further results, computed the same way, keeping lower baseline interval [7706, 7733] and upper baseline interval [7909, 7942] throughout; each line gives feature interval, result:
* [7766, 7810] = -0.03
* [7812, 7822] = -0.06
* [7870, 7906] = -0.03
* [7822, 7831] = -0.05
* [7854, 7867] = -0.05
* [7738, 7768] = -0.03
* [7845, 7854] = -0.02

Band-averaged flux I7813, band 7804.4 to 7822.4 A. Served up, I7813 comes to 14.2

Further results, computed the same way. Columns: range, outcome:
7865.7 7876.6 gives 13.9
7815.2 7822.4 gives 14.2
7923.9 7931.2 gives 13.1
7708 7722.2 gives 13.6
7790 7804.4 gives 14.1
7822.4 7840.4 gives 14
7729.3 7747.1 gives 14.2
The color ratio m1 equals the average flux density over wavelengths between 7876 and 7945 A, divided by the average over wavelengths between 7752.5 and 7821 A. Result 0.96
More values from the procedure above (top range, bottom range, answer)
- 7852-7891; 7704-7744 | 1.00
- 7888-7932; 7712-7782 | 0.97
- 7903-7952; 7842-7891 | 0.96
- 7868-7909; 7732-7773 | 0.98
